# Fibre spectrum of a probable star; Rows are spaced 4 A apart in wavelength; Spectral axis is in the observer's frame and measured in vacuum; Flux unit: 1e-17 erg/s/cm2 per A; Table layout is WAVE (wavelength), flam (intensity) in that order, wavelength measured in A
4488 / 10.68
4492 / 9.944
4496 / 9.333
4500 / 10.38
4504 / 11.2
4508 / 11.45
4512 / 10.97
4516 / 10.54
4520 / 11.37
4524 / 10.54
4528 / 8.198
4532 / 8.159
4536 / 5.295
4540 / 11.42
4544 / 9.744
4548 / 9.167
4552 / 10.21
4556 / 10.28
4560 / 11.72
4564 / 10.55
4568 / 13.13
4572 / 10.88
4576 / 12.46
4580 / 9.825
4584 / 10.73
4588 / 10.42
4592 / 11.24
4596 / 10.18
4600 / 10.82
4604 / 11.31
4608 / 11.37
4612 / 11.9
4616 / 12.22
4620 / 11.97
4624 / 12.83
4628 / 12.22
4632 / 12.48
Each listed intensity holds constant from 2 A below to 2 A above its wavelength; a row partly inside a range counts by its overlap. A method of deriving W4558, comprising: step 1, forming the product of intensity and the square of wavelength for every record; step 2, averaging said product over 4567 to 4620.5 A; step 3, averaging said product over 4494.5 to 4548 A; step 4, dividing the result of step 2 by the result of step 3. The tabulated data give 1.18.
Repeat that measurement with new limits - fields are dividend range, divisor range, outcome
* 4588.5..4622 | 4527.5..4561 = 1.25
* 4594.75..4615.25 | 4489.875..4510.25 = 1.12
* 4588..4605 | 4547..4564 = 1.05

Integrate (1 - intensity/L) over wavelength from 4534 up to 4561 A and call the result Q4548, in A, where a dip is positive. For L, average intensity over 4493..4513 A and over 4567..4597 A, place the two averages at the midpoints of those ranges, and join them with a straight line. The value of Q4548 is 3.1 A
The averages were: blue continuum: 10.6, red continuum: 11.1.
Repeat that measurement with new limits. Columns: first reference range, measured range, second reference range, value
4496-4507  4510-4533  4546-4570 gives 1.4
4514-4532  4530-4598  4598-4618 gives 2.6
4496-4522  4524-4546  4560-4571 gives 4.9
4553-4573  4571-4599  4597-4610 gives 0.9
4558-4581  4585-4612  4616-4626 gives 2.3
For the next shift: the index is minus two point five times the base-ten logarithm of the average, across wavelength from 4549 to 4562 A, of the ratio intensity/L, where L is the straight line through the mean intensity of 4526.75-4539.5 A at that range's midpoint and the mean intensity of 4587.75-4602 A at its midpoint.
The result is -0.21 mag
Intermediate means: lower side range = 7.65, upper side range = 10.7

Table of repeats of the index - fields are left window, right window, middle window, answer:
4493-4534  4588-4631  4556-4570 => -0.06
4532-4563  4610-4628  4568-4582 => -0.07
